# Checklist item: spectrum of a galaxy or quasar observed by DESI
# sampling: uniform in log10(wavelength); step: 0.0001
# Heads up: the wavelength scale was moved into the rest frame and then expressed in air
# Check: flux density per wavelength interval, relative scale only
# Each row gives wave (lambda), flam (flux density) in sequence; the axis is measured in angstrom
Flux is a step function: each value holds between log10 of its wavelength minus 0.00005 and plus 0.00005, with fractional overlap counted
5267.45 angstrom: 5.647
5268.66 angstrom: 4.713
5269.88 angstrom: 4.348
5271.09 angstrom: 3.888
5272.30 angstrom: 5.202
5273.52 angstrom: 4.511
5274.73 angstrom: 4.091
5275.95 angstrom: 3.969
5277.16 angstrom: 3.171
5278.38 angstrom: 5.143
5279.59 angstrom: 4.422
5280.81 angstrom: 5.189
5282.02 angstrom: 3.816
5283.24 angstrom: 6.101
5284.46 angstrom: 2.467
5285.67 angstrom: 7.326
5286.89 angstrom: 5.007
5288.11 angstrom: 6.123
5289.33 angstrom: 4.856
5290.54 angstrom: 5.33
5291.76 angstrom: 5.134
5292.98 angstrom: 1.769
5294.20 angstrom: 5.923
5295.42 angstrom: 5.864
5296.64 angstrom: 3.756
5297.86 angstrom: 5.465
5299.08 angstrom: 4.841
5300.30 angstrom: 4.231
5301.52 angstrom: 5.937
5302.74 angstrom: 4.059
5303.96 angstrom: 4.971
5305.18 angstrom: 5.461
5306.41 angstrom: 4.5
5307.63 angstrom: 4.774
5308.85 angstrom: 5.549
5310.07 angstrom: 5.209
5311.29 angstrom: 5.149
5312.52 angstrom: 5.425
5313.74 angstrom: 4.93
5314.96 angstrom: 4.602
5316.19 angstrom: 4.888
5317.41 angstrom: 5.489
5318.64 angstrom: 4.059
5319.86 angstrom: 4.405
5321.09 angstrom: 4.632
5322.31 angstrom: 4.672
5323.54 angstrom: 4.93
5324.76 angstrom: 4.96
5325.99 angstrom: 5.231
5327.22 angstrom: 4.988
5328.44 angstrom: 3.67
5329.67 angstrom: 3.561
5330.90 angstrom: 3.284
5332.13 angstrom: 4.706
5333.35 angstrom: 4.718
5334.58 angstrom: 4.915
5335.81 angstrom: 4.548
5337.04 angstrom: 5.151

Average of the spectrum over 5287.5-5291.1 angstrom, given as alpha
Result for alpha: 5.44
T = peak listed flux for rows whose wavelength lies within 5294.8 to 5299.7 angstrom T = 5.864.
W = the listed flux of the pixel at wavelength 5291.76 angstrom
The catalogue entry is 5.134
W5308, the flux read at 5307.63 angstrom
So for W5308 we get 4.774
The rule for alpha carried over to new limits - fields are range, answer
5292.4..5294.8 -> 3.86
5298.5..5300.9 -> 4.53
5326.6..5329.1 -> 4.32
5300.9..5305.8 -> 5.1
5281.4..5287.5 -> 4.95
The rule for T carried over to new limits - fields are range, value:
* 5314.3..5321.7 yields 5.489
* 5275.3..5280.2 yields 5.143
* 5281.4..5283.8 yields 6.101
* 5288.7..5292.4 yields 5.33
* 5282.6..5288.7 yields 7.326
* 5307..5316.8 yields 5.549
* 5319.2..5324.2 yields 4.93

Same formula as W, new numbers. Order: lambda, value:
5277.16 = 3.171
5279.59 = 4.422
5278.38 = 5.143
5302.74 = 4.059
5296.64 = 3.756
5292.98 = 1.769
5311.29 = 5.149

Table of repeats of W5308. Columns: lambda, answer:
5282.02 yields 3.816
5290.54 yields 5.33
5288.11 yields 6.123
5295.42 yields 5.864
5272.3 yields 5.202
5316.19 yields 4.888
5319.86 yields 4.405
